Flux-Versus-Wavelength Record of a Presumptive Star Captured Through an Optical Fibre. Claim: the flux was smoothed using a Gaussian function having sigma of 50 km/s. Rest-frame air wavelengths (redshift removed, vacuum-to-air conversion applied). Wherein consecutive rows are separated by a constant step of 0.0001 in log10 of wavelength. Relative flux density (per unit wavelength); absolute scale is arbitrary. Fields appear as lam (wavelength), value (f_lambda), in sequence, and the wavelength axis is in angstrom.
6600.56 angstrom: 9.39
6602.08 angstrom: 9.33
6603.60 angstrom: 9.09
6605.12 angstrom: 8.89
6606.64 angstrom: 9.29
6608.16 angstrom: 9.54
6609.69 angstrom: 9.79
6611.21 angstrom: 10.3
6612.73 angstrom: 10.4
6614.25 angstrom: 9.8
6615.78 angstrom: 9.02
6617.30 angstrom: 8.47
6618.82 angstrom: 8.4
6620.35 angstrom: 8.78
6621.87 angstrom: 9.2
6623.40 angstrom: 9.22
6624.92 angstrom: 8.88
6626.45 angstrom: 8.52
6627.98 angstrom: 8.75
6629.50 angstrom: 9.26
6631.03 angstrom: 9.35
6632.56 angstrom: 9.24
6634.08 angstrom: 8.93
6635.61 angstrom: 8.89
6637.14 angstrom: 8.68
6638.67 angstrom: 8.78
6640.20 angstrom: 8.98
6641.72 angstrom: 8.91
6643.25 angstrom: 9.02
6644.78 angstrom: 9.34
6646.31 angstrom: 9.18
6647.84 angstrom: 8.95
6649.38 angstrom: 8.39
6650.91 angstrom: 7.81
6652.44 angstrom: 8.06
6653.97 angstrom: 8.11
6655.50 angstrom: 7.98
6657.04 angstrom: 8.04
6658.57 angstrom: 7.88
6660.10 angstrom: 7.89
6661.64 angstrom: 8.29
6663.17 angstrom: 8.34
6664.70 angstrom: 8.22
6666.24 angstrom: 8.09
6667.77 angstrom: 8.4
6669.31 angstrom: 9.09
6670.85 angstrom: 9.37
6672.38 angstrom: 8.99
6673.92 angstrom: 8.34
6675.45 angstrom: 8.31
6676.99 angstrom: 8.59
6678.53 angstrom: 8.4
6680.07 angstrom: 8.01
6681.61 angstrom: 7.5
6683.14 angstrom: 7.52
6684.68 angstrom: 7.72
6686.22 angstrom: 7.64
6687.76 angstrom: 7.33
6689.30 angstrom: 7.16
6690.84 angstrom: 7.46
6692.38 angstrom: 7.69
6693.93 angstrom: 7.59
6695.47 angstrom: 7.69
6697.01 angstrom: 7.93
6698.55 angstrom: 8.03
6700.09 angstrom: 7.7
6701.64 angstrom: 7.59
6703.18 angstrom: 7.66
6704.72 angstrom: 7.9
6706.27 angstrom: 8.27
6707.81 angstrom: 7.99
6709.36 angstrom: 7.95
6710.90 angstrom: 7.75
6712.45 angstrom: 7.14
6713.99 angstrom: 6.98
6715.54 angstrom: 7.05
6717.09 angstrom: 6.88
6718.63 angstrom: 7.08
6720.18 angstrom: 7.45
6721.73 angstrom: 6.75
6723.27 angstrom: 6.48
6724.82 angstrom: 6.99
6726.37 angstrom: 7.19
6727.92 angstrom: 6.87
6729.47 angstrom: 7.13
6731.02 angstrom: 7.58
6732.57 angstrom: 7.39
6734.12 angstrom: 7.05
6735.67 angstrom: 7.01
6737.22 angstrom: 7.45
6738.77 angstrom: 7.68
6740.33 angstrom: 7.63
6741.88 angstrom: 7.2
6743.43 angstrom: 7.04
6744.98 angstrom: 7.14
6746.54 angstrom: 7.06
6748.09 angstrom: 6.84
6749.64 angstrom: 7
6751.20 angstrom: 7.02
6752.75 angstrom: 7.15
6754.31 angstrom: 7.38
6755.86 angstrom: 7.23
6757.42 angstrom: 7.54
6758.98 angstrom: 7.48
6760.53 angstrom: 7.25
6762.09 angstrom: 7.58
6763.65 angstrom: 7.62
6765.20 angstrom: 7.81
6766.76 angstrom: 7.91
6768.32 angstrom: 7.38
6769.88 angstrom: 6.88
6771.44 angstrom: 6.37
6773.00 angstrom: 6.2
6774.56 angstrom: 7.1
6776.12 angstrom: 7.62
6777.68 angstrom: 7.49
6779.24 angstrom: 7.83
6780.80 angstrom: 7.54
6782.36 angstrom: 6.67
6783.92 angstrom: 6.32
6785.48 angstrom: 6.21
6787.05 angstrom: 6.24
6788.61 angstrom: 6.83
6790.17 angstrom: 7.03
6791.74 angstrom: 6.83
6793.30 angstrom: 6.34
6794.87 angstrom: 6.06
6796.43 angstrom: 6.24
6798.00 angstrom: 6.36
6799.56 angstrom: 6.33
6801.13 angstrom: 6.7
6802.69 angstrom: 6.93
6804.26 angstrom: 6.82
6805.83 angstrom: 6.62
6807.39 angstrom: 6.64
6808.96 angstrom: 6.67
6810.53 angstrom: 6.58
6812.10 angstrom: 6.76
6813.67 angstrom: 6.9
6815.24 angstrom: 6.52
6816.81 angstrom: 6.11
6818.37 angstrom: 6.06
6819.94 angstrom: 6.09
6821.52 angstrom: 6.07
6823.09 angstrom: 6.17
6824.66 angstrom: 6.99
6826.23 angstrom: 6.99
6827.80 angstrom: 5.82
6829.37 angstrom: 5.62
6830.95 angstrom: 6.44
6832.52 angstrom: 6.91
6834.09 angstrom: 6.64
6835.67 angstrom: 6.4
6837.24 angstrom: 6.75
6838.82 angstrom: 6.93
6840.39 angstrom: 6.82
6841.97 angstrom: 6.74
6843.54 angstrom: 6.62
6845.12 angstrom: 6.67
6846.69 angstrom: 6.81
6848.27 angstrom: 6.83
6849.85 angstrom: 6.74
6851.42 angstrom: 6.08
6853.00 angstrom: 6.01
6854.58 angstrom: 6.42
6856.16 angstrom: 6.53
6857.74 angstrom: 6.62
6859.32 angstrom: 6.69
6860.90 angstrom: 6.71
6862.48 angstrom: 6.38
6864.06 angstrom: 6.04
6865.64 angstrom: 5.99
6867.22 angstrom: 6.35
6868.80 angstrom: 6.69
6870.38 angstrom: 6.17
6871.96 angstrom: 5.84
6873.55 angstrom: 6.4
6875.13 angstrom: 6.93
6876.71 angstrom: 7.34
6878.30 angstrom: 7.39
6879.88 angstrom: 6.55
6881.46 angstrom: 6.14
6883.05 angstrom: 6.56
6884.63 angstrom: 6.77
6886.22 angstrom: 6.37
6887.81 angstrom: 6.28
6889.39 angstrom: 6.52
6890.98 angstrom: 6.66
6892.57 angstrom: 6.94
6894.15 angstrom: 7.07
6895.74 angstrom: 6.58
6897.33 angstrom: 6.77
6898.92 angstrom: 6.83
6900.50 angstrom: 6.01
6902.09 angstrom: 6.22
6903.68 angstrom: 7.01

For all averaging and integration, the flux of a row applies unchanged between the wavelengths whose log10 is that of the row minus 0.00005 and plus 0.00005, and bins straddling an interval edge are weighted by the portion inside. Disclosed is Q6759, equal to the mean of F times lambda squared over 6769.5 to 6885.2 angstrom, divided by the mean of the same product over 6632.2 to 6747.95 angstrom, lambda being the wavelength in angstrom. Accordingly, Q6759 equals 0.87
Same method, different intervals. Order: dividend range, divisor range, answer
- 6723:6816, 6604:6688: 0.84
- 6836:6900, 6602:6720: 0.84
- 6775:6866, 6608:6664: 0.79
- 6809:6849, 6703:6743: 0.92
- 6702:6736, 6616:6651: 0.84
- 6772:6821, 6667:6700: 0.86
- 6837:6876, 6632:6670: 0.81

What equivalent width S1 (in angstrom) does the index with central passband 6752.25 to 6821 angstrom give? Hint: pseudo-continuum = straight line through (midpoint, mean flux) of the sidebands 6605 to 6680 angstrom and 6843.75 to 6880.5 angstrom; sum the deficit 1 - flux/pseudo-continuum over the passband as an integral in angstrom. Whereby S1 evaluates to 4.2 angstrom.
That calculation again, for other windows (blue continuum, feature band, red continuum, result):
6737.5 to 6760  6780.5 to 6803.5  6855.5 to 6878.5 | 1.4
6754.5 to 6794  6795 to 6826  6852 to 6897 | 1.8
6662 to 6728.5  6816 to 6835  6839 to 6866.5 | 1.1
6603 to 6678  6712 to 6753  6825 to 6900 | 3.9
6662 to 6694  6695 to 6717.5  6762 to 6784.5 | 0.6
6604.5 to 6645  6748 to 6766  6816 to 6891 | 0.6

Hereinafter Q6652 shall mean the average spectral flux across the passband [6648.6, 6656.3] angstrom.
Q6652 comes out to 8.06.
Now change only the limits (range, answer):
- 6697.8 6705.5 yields 7.77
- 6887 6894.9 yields 6.69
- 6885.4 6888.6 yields 6.32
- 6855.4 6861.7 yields 6.64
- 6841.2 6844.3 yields 6.69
